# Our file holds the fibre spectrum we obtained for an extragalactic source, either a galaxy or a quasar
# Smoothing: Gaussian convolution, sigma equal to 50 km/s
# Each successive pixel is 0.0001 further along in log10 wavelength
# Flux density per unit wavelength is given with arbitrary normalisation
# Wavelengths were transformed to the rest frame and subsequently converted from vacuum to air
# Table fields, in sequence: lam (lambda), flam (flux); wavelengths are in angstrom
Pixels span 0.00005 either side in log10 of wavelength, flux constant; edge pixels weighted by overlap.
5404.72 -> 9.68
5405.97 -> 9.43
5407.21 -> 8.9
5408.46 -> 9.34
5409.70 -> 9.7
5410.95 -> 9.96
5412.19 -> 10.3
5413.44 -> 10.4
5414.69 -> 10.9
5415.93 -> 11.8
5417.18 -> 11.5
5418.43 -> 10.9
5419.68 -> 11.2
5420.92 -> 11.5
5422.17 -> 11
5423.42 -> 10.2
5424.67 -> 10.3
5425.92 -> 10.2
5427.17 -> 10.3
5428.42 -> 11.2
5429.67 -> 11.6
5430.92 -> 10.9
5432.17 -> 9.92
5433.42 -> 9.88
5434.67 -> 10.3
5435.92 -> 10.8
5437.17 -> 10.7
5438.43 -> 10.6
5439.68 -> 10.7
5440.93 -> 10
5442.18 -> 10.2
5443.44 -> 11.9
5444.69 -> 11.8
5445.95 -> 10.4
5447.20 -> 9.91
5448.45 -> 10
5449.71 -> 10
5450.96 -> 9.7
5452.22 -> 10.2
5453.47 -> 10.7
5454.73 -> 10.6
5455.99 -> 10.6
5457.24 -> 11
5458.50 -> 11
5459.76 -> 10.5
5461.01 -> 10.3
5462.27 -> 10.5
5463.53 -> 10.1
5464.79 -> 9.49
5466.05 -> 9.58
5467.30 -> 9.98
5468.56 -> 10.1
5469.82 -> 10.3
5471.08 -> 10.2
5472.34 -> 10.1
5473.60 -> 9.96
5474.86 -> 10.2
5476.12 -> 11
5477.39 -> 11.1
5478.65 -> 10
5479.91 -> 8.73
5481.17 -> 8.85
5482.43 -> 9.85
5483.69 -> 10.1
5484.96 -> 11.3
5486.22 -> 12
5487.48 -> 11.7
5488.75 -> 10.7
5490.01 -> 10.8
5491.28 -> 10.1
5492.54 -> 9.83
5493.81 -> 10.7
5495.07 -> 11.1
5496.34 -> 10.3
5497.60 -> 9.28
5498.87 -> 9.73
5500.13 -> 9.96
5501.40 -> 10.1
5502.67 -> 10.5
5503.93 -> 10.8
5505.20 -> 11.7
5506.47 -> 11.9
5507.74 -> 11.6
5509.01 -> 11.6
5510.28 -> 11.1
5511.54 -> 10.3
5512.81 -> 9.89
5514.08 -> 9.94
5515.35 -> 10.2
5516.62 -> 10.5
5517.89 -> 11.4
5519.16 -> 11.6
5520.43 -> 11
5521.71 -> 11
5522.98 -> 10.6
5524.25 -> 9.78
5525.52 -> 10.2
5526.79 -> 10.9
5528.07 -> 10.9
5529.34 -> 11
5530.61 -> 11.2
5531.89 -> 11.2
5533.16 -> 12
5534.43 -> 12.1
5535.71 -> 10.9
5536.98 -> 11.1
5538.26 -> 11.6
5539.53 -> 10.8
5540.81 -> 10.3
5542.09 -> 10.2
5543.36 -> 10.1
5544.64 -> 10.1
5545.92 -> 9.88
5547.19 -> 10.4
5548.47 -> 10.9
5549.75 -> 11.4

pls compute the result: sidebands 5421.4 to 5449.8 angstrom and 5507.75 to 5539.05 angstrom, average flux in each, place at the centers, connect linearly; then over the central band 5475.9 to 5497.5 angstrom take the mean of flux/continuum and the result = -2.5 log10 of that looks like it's 0.03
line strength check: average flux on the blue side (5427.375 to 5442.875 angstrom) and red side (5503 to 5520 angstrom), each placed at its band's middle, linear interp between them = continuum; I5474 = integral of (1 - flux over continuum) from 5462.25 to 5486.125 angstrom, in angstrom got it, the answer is 1.5 angstrom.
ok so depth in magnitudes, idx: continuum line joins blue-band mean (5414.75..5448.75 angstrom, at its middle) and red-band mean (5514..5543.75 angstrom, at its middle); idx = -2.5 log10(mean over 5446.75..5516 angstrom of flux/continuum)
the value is 0.04 mag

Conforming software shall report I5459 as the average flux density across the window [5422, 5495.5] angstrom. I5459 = 10.4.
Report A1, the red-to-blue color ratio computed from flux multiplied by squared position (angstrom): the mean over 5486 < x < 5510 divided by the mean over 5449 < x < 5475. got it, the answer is 1.06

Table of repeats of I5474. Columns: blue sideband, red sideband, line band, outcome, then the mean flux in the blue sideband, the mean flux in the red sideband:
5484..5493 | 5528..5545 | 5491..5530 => 1.1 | 10.9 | 11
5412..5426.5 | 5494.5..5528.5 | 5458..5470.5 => 0.7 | 10.9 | 10.7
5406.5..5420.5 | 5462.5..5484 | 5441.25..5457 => -0.5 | 10.5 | 9.99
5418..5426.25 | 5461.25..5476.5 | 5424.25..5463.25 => -0.3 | 10.8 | 10.1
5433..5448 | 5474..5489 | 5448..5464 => 0.2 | 10.6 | 10.4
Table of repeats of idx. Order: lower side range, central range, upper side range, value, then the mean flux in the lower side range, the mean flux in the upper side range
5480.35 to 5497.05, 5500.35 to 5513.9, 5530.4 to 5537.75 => 0.00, 10.5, 11.4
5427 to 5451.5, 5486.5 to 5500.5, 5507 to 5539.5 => 0.04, 10.6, 10.9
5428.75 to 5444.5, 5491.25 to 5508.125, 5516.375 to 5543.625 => 0.03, 10.7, 10.9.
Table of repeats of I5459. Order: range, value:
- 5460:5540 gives 10.6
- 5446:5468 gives 10.3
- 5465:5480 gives 10.1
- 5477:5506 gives 10.4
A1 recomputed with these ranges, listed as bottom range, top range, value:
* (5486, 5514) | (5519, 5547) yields 1.03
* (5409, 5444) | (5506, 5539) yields 1.07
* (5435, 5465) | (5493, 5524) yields 1.04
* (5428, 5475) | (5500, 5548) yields 1.07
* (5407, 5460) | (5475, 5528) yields 1.03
